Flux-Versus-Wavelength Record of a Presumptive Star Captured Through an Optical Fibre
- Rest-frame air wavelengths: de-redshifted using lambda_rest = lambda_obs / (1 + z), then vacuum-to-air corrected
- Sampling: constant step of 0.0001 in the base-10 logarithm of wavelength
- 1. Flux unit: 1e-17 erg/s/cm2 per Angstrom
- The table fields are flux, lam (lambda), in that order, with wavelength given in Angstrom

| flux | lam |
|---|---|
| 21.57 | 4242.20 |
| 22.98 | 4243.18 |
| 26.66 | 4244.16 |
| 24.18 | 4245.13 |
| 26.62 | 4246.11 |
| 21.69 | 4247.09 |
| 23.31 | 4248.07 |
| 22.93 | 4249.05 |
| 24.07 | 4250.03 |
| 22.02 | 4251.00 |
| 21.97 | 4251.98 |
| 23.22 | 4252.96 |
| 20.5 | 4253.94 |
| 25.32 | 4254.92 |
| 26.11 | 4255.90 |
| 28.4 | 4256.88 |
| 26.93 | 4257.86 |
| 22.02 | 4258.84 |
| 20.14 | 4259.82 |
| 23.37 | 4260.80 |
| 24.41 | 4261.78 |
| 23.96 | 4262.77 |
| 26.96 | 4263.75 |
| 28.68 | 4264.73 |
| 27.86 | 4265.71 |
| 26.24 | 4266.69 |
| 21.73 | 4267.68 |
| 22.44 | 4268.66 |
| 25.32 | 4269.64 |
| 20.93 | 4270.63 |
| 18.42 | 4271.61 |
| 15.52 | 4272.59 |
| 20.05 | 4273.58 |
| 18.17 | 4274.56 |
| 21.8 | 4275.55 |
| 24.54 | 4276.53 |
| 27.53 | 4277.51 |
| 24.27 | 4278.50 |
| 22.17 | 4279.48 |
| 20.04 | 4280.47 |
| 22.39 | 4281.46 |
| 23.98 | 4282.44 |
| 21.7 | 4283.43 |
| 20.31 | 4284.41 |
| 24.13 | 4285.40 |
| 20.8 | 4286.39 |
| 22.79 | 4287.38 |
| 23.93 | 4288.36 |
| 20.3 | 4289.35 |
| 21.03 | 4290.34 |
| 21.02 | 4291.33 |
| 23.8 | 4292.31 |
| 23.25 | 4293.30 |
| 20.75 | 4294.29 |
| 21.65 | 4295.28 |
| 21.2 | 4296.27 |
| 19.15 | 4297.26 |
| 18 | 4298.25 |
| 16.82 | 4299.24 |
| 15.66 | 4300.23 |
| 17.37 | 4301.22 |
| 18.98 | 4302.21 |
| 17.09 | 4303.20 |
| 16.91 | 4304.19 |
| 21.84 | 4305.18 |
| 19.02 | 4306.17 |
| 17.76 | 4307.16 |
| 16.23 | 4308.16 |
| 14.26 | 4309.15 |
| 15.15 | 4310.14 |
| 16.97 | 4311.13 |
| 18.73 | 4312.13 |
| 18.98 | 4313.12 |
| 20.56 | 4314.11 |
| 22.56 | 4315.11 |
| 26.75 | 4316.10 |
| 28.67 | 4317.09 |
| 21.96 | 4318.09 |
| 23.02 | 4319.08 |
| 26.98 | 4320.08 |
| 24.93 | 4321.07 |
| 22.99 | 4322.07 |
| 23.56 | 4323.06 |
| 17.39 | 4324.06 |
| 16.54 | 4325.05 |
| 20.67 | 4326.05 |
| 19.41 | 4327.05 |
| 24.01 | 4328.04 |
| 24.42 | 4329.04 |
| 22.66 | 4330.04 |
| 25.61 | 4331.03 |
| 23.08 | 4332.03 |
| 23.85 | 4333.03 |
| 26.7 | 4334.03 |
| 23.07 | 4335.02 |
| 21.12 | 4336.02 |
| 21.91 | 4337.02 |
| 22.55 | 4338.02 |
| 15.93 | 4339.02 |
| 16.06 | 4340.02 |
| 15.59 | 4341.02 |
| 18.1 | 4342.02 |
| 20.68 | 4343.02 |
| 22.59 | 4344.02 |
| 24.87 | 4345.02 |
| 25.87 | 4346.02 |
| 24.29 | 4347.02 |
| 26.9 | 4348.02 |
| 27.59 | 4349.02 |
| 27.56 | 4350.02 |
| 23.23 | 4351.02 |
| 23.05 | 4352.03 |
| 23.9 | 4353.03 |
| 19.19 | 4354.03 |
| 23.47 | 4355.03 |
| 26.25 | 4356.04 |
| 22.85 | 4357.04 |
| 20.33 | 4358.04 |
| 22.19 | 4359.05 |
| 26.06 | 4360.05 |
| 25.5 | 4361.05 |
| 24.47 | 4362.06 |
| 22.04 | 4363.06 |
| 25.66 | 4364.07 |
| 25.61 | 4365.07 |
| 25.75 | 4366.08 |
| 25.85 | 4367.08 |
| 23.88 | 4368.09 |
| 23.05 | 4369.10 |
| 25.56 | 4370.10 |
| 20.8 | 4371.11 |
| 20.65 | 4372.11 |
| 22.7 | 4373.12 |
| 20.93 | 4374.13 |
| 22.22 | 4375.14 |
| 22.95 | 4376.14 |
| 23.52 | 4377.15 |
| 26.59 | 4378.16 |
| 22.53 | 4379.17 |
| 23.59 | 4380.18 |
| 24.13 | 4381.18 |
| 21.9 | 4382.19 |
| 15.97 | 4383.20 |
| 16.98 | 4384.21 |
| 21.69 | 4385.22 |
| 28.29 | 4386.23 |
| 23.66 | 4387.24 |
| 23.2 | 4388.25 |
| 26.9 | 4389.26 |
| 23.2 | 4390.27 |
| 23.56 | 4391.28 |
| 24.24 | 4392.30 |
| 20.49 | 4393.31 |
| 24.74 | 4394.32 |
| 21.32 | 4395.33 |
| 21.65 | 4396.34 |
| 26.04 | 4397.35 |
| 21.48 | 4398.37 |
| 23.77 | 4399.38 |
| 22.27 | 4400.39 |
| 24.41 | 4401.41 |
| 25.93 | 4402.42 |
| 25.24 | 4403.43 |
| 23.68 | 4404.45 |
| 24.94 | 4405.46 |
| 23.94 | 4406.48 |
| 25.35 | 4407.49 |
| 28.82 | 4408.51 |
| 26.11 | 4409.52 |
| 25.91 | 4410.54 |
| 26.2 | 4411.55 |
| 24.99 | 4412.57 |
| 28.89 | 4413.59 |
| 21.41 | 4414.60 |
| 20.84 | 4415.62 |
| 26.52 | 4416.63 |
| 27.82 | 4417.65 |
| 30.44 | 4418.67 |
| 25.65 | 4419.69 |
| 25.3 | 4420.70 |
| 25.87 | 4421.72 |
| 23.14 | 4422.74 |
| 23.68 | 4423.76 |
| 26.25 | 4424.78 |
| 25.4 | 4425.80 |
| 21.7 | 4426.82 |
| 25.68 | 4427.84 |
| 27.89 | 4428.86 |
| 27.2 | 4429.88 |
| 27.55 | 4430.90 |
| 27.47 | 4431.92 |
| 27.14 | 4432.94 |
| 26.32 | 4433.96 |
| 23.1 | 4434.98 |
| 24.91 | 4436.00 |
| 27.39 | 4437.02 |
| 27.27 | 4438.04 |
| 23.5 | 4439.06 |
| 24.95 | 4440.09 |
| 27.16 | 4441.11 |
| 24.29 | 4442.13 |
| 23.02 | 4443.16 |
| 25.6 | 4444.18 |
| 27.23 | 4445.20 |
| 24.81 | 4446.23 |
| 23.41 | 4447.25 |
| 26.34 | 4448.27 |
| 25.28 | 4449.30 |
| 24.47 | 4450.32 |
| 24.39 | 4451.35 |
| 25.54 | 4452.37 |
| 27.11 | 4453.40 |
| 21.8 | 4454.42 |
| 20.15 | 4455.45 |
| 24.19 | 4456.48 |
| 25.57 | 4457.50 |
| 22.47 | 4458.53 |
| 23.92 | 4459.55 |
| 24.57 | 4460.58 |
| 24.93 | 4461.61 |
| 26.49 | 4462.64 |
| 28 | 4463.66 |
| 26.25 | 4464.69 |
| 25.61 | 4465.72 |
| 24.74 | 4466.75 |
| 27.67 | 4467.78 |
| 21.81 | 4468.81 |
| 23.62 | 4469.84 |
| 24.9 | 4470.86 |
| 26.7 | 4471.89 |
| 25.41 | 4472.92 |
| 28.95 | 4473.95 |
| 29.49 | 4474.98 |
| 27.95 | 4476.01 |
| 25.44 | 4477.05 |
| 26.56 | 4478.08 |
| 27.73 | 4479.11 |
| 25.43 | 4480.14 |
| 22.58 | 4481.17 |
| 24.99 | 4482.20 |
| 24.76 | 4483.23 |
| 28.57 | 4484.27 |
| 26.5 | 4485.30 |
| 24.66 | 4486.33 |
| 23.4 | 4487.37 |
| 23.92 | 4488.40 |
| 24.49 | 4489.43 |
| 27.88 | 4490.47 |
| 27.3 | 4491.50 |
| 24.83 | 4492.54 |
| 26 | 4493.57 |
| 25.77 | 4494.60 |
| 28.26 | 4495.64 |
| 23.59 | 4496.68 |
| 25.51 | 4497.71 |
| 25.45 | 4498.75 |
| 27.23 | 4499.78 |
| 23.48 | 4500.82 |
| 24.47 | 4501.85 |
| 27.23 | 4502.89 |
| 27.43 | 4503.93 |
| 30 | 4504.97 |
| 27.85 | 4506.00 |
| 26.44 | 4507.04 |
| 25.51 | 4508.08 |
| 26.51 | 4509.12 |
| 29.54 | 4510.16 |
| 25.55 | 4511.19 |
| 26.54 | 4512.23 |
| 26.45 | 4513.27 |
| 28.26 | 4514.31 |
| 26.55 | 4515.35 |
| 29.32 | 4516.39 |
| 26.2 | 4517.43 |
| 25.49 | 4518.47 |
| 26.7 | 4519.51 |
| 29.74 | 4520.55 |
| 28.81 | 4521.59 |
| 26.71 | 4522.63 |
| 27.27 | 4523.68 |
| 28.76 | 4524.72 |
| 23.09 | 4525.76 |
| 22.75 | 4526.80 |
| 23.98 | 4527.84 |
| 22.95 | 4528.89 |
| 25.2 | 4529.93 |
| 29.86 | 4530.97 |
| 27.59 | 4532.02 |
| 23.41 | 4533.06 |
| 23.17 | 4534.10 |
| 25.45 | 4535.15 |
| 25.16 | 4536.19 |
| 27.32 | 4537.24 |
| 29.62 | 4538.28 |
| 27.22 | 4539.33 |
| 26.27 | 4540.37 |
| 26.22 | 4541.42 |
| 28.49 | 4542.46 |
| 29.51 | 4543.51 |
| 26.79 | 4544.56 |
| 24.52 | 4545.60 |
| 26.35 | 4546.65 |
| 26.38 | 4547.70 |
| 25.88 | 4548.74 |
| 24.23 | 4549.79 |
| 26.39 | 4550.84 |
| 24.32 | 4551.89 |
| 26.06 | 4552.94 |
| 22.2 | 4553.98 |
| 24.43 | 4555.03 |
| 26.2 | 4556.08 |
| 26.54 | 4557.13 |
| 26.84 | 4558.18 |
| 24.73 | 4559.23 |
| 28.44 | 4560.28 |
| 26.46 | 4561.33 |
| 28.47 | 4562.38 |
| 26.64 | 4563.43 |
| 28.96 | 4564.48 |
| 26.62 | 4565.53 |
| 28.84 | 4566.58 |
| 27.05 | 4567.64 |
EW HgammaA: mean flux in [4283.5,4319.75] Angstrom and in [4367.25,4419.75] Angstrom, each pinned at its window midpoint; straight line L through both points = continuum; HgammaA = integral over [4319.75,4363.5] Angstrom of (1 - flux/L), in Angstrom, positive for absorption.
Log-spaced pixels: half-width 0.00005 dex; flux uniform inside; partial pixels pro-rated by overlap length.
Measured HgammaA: -1.8 Angstrom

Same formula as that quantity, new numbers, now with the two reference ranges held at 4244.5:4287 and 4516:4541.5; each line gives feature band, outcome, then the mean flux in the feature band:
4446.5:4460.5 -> 0.66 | 24.2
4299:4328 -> 4.58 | 20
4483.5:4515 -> -0.38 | 26.3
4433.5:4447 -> -0.02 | 25.3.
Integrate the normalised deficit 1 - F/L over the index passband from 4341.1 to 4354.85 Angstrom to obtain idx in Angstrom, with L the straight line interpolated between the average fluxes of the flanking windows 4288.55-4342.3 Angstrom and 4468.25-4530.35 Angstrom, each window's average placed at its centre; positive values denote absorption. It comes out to -1.2 Angstrom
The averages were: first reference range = 20.6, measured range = 23.4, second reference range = 26.1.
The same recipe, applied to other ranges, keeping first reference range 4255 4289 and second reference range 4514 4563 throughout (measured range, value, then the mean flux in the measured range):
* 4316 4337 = 0.6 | 23.1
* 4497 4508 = -0.2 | 26.4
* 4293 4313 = 4.5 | 18.3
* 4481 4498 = 0.1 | 25.5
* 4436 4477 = 0.1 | 25.3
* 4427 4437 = -0.5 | 26.3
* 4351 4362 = 0.4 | 23.3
